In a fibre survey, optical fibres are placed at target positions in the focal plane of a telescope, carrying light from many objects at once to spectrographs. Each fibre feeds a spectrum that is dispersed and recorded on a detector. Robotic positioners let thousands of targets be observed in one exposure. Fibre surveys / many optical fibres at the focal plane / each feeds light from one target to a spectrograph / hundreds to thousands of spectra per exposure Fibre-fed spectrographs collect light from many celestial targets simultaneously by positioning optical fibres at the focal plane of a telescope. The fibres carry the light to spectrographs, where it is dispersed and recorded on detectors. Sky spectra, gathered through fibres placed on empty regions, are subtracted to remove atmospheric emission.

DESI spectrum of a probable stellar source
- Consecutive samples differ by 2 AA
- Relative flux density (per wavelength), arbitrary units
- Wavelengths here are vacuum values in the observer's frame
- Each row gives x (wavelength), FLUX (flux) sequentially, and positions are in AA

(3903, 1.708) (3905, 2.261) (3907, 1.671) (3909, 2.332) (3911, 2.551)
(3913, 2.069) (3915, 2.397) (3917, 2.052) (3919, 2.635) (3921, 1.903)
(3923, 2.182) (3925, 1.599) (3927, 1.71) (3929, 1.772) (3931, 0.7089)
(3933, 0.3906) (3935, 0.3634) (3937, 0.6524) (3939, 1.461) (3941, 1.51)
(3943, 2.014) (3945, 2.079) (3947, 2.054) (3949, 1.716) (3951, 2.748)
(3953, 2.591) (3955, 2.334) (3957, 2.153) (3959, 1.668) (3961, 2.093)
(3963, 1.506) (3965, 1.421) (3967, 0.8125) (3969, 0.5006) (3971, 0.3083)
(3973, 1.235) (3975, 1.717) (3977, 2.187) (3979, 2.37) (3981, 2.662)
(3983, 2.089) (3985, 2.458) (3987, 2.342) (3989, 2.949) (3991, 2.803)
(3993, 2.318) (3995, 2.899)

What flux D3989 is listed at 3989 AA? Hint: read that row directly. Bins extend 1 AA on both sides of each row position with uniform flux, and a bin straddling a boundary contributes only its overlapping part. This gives 2.949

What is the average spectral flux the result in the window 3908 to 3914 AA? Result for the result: 2.32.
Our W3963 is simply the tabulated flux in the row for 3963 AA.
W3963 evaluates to 1.506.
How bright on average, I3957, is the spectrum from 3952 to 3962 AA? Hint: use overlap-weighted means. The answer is 2.17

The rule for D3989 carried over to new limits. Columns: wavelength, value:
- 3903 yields 1.708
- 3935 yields 0.3634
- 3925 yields 1.599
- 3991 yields 2.803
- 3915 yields 2.397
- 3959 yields 1.668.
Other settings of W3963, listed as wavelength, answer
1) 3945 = 2.079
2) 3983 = 2.089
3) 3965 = 1.421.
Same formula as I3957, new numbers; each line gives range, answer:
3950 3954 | 2.67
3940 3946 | 1.87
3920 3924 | 2.04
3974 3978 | 1.95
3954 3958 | 2.24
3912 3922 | 2.21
